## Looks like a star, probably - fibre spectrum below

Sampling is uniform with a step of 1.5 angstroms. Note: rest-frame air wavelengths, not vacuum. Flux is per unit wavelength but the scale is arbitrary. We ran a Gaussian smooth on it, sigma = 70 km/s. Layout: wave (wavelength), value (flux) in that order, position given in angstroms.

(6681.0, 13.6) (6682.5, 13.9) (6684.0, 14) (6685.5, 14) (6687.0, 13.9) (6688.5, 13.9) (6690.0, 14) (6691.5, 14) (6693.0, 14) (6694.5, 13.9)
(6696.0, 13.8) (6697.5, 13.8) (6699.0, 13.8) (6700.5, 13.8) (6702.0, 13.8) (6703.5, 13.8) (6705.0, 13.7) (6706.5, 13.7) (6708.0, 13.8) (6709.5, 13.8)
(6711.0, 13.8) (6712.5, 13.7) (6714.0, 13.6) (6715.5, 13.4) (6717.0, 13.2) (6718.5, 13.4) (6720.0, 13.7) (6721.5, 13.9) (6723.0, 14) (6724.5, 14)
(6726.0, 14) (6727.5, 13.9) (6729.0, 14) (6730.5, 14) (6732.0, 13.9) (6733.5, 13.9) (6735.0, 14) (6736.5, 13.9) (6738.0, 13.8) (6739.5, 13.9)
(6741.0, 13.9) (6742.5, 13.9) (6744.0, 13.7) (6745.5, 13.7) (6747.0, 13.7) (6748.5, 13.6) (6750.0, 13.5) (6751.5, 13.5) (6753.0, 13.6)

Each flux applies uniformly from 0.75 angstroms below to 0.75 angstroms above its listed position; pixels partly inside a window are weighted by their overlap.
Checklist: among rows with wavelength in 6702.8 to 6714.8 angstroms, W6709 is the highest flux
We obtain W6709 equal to 13.8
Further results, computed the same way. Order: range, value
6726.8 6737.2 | 14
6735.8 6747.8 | 13.9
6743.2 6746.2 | 13.7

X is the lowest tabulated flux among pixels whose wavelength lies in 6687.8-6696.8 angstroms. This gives 13.8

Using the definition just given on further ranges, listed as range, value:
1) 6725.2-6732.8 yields 13.9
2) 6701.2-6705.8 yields 13.7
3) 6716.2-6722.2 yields 13.2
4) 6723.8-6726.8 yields 14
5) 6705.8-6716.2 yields 13.4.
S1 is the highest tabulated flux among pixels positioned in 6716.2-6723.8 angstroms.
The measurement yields 14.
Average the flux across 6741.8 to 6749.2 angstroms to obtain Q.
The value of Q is 13.7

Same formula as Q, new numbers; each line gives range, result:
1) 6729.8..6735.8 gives 13.9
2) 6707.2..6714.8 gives 13.7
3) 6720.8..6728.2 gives 14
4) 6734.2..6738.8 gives 13.9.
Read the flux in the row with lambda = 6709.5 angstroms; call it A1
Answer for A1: 13.8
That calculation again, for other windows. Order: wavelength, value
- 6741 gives 13.9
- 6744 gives 13.7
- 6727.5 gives 13.9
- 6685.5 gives 14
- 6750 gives 13.5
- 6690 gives 14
